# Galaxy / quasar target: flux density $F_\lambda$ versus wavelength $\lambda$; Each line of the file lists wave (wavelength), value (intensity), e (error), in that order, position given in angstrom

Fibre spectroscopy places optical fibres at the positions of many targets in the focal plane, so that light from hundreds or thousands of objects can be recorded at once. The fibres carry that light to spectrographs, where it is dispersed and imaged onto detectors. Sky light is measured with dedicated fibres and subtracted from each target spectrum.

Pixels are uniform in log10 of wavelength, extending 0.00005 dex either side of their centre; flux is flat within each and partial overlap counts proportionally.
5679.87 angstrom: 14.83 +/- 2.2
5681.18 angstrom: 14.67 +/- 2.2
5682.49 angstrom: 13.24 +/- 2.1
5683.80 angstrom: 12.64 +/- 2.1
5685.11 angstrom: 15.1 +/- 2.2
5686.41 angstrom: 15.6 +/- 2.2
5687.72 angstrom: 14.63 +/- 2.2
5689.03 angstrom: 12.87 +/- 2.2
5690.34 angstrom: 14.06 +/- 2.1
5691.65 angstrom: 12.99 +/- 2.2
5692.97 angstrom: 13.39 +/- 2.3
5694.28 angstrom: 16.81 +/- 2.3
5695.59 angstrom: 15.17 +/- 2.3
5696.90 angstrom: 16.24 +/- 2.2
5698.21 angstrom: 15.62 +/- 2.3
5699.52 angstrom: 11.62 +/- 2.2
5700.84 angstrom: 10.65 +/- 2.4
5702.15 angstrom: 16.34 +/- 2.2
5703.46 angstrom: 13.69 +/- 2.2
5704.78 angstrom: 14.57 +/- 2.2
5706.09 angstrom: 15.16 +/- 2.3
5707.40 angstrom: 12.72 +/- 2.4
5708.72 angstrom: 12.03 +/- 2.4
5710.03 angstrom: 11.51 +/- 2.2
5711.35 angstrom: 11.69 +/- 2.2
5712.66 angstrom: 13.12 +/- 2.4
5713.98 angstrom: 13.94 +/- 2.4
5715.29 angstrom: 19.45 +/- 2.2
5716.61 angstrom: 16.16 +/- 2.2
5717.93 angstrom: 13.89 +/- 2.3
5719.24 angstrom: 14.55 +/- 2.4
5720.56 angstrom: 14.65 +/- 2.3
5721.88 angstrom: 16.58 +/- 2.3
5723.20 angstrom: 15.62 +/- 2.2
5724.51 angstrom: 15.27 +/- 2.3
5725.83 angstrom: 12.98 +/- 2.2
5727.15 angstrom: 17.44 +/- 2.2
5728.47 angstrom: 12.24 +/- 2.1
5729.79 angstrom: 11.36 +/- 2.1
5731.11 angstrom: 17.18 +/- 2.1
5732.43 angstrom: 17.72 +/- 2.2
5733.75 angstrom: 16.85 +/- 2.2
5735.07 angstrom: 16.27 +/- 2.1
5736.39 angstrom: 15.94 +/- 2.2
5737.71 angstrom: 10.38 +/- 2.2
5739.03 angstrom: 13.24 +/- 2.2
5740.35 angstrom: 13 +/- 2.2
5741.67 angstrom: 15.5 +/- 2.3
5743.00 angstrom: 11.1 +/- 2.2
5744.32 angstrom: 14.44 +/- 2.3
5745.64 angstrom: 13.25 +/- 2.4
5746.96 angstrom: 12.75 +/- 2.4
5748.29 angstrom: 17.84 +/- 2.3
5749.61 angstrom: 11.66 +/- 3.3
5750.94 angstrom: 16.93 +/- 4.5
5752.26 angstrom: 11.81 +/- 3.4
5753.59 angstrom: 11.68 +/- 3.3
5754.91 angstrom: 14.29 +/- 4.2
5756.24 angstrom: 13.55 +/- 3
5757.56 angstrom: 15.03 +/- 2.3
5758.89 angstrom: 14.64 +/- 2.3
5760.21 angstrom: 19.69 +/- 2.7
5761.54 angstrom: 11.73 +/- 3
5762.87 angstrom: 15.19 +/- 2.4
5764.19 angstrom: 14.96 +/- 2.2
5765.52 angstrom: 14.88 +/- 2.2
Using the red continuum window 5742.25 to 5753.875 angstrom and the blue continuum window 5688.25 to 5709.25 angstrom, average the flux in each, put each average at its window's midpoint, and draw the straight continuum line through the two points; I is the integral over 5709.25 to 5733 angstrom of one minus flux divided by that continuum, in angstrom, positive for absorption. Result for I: -1.6 angstrom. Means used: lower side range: 14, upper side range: 13.6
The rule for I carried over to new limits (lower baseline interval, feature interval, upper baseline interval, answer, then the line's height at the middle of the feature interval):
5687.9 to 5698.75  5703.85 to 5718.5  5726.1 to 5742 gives 0.6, 14.7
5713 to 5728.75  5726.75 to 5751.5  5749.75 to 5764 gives 0.6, 14.8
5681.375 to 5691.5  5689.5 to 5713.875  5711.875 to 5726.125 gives 1.3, 14.5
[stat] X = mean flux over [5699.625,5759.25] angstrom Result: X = 14.2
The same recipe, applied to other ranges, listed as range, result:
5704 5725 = 14.4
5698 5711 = 13.3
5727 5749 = 14.4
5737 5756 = 13.4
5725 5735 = 15.2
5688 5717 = 14.1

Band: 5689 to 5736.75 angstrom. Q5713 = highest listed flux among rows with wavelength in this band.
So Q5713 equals 19.45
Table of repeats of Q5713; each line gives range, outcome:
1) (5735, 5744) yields 16.27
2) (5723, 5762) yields 19.69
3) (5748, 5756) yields 17.84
